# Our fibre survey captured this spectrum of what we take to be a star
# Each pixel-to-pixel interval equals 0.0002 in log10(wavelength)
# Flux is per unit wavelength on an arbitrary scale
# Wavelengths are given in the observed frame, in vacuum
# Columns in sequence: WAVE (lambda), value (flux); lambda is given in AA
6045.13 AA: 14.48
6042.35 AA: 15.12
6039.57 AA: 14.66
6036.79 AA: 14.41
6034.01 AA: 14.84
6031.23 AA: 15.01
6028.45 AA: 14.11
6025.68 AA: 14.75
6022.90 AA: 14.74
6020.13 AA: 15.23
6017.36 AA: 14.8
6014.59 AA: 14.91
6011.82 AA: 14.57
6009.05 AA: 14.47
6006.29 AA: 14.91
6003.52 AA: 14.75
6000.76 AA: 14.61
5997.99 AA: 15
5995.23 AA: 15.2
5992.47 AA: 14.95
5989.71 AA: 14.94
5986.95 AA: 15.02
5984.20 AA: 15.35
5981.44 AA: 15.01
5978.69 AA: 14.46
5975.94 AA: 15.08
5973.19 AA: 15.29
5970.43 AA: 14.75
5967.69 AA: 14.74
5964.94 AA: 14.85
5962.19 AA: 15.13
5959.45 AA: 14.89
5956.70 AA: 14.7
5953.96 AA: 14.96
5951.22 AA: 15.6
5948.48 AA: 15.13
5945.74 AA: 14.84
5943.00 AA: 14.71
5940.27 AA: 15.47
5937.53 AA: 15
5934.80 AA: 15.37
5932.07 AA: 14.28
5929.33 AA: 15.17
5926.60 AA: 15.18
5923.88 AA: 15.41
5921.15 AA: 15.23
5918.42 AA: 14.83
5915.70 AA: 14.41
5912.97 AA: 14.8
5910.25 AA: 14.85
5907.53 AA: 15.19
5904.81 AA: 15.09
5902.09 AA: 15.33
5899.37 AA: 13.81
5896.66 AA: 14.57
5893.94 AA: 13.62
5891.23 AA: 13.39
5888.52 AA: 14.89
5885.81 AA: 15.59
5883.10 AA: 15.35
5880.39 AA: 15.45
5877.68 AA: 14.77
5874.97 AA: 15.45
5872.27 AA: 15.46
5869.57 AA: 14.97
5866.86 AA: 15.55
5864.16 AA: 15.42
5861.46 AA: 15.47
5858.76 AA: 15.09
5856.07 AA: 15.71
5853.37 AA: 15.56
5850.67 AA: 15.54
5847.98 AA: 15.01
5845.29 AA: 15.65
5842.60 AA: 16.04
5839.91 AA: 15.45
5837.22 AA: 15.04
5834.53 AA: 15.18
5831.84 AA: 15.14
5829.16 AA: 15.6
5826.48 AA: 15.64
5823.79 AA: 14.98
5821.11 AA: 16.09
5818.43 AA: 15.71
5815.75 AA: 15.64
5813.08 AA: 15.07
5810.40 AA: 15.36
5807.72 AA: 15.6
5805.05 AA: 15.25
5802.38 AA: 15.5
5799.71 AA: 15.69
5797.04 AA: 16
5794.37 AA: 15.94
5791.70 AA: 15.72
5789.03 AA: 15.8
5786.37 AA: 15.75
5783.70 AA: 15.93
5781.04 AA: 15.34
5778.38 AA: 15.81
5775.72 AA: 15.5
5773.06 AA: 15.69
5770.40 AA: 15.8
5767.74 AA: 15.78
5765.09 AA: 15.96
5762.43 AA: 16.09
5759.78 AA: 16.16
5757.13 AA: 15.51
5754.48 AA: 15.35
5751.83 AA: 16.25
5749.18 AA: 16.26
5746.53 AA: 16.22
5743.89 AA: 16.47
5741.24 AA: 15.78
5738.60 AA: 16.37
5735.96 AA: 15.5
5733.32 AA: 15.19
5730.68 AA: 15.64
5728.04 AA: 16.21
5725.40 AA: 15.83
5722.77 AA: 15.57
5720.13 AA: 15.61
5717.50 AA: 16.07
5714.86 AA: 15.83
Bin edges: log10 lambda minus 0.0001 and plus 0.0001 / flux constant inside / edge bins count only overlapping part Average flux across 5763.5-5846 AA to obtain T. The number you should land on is 15.6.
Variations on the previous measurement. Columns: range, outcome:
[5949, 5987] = 15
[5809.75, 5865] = 15.4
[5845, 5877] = 15.4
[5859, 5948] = 15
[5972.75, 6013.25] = 14.9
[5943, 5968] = 15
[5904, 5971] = 15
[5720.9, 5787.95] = 15.8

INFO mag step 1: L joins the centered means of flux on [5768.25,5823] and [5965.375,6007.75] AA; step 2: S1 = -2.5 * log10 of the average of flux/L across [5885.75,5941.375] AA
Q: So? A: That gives 0.03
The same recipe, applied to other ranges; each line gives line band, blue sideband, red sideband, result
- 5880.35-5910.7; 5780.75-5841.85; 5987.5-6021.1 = 0.037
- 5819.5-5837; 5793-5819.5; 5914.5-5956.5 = 0.005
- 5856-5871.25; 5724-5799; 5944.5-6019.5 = 0.005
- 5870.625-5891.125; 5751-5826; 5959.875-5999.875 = 0.013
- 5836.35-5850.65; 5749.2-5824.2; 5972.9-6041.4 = 0.001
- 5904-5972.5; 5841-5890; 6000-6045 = 0.007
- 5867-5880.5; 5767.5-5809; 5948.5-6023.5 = 0.010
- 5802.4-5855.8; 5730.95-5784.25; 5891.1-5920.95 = -0.015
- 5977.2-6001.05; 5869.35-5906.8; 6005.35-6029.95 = -0.016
